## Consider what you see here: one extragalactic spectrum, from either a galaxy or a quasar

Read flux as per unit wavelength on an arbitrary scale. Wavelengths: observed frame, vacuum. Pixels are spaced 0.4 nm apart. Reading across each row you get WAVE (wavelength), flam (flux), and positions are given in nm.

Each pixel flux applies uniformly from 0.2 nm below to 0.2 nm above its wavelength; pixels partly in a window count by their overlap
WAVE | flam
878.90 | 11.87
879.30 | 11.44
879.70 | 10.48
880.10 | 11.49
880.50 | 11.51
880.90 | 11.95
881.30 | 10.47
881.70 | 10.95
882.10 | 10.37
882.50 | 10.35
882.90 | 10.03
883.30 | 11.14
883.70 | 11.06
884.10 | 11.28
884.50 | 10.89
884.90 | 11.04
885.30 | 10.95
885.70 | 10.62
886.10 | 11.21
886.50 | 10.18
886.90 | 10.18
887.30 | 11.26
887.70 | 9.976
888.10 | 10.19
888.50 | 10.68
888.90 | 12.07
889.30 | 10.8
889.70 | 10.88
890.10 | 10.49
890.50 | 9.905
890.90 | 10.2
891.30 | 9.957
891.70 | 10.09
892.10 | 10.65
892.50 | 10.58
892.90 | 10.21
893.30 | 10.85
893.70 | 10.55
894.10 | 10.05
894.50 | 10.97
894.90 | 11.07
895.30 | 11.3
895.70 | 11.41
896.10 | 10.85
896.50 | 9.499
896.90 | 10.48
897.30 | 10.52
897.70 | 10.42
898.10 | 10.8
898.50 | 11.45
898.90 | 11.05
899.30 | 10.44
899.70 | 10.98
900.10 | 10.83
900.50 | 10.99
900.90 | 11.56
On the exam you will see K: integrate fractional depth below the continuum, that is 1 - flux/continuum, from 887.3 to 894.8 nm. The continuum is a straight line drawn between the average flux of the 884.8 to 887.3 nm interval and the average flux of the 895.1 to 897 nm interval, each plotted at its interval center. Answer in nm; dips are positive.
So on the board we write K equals 0.13 nm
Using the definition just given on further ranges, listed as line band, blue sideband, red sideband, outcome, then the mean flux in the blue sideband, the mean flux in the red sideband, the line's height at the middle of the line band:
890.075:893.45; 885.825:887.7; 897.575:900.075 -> 0.131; 10.6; 10.9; 10.7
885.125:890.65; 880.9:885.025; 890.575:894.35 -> -0.057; 10.8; 10.3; 10.6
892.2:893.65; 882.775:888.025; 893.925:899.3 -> 0.027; 10.8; 10.8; 10.8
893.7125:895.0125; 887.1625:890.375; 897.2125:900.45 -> 0.018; 10.8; 10.8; 10.8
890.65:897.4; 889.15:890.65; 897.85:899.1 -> 0.158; 10.5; 11.1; 10.8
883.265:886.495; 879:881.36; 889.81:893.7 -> -0.016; 11.3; 10.4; 10.9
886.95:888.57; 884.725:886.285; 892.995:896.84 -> 0.061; 11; 10.7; 10.9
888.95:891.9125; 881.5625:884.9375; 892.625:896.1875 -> 0.102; 10.8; 10.8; 10.8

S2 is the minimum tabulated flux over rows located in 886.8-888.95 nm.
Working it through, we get 9.976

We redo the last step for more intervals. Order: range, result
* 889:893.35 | 9.905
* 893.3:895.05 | 10.05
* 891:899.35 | 9.499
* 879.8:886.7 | 10.03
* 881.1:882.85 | 10.35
